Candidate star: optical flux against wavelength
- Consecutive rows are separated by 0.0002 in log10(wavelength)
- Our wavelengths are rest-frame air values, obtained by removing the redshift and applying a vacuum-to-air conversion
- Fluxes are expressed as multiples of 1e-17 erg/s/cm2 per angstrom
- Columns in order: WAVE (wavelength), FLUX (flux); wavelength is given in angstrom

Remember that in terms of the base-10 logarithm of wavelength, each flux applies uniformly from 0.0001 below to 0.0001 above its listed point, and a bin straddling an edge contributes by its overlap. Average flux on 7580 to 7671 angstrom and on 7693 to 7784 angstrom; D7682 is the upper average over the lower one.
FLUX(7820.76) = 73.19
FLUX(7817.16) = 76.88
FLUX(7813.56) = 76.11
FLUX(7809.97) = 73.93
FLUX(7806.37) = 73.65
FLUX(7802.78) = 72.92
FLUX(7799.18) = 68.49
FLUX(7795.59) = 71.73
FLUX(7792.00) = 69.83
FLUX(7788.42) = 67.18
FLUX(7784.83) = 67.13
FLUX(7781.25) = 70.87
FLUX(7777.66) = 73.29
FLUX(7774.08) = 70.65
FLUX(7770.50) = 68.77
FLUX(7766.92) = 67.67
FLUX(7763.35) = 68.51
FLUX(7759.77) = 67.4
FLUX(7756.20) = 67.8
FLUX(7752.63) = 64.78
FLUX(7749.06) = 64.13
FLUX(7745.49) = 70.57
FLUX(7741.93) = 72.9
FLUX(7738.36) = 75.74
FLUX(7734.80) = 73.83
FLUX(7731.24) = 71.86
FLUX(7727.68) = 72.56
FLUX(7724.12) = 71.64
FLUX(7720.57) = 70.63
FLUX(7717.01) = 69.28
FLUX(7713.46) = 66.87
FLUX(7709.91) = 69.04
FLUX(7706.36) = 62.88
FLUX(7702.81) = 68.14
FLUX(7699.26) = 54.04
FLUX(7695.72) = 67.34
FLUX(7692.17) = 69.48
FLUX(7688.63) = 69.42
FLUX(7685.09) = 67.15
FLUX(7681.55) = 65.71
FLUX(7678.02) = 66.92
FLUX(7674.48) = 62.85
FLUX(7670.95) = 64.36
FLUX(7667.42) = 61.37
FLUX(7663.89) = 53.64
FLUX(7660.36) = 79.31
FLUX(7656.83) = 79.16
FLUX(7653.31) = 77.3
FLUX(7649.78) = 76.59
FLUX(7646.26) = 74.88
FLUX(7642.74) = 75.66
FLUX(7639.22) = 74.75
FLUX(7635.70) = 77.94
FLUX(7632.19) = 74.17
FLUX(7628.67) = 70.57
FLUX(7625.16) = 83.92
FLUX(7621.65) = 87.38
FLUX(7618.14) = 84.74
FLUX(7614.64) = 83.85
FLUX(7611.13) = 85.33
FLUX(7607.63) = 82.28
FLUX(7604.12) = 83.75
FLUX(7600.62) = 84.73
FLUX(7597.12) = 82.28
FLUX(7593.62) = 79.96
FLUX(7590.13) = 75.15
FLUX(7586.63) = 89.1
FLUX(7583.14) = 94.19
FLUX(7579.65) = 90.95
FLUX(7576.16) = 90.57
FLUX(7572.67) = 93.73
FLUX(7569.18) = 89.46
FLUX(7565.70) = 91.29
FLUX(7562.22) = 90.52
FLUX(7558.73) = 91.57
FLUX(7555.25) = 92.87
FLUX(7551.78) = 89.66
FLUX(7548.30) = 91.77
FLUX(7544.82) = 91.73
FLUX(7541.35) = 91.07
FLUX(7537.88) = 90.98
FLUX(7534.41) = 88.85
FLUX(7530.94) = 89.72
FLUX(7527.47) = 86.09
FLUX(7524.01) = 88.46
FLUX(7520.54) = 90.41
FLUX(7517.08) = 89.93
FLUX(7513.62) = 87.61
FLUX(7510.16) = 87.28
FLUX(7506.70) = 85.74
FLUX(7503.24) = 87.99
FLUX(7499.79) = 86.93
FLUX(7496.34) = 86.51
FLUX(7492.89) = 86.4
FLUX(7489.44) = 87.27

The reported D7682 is 0.87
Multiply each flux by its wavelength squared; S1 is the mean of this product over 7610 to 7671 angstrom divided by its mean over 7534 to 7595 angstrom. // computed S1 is 0.9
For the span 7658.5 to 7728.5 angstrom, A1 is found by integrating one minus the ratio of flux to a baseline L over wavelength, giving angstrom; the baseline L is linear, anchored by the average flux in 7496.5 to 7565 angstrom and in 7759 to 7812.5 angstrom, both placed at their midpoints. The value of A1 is 9.6 angstrom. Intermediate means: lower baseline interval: 89.4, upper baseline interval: 70.3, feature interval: 66.6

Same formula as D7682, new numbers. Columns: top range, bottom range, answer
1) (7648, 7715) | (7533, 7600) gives 0.76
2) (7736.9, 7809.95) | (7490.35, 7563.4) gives 0.78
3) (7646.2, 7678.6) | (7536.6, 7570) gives 0.76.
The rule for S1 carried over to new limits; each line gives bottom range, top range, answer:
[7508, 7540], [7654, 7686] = 0.78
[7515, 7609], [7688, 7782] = 0.81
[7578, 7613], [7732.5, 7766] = 0.85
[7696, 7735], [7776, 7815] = 1.07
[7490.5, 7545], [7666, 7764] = 0.81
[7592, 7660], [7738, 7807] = 0.90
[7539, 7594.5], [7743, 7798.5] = 0.81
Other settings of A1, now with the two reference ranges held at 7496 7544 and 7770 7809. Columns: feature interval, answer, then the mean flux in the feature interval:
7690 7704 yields 2.2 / 64.7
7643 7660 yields 0.6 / 77.1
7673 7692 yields 2.7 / 66.7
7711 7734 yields 1.4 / 70.6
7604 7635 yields 0.1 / 81.5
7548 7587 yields -2.8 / 91.4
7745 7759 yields 1.2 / 66.5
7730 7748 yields 0.3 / 72.7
